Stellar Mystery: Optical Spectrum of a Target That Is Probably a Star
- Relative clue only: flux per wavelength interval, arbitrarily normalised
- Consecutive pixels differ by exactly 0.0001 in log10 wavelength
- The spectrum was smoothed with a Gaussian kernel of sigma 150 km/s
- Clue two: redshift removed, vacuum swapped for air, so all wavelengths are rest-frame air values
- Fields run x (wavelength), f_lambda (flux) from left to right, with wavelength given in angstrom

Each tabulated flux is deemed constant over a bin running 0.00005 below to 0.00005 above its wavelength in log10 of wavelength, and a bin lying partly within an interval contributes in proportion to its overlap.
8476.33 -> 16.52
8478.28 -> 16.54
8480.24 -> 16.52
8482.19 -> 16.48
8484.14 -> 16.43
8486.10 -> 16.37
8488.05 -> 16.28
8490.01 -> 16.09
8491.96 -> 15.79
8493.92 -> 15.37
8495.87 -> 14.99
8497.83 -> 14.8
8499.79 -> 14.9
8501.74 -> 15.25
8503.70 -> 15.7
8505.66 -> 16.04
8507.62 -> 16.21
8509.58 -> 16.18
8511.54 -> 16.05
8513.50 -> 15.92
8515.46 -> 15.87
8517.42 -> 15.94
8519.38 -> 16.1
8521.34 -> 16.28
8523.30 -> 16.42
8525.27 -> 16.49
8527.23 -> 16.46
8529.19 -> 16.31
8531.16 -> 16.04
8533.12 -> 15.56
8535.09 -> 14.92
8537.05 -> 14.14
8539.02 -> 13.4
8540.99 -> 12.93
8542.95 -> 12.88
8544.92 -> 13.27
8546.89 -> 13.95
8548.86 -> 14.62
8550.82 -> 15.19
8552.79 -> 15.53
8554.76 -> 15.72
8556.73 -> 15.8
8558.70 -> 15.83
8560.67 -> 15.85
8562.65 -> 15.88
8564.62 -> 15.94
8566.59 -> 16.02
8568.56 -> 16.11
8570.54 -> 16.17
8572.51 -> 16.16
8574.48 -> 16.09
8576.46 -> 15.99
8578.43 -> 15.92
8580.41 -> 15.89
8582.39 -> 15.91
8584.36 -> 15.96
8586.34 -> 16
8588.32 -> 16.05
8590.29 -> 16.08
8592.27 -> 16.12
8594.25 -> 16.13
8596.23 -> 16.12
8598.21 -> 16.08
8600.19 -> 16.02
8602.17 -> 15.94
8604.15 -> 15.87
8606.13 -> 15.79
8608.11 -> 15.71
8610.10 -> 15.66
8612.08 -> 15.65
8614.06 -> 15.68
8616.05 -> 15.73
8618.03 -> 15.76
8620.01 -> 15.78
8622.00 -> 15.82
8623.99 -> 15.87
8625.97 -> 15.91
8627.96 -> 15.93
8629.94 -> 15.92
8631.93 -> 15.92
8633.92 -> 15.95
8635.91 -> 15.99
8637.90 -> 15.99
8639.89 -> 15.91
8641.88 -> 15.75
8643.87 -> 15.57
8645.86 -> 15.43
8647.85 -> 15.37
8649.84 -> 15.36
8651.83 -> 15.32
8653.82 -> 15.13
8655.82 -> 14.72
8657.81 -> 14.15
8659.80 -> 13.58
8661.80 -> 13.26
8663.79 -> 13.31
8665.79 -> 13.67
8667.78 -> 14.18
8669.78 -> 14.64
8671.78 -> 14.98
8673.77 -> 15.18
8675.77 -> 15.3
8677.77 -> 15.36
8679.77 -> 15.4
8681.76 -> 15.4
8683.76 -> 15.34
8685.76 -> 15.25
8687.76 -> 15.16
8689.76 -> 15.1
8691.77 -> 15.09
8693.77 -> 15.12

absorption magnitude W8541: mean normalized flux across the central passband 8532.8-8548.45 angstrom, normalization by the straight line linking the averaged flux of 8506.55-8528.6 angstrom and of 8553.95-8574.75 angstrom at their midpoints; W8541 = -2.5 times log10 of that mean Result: 0.16 mag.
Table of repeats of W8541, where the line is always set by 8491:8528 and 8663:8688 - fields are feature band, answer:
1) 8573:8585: -0.04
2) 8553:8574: -0.03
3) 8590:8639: -0.05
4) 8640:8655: -0.03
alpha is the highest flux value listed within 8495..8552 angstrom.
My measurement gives 16.49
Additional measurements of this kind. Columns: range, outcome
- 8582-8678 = 16.13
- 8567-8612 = 16.17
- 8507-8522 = 16.28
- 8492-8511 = 16.21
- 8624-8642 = 15.99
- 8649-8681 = 15.4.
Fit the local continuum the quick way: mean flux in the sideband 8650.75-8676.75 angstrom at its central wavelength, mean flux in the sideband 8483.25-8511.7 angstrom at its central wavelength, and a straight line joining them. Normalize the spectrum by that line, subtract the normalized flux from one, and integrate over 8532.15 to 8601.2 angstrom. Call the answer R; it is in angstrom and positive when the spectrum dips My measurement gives -1.1 angstrom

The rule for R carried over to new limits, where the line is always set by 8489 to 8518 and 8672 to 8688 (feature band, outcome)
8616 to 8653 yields -0.9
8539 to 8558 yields 1.4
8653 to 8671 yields 1.5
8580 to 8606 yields -0.9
